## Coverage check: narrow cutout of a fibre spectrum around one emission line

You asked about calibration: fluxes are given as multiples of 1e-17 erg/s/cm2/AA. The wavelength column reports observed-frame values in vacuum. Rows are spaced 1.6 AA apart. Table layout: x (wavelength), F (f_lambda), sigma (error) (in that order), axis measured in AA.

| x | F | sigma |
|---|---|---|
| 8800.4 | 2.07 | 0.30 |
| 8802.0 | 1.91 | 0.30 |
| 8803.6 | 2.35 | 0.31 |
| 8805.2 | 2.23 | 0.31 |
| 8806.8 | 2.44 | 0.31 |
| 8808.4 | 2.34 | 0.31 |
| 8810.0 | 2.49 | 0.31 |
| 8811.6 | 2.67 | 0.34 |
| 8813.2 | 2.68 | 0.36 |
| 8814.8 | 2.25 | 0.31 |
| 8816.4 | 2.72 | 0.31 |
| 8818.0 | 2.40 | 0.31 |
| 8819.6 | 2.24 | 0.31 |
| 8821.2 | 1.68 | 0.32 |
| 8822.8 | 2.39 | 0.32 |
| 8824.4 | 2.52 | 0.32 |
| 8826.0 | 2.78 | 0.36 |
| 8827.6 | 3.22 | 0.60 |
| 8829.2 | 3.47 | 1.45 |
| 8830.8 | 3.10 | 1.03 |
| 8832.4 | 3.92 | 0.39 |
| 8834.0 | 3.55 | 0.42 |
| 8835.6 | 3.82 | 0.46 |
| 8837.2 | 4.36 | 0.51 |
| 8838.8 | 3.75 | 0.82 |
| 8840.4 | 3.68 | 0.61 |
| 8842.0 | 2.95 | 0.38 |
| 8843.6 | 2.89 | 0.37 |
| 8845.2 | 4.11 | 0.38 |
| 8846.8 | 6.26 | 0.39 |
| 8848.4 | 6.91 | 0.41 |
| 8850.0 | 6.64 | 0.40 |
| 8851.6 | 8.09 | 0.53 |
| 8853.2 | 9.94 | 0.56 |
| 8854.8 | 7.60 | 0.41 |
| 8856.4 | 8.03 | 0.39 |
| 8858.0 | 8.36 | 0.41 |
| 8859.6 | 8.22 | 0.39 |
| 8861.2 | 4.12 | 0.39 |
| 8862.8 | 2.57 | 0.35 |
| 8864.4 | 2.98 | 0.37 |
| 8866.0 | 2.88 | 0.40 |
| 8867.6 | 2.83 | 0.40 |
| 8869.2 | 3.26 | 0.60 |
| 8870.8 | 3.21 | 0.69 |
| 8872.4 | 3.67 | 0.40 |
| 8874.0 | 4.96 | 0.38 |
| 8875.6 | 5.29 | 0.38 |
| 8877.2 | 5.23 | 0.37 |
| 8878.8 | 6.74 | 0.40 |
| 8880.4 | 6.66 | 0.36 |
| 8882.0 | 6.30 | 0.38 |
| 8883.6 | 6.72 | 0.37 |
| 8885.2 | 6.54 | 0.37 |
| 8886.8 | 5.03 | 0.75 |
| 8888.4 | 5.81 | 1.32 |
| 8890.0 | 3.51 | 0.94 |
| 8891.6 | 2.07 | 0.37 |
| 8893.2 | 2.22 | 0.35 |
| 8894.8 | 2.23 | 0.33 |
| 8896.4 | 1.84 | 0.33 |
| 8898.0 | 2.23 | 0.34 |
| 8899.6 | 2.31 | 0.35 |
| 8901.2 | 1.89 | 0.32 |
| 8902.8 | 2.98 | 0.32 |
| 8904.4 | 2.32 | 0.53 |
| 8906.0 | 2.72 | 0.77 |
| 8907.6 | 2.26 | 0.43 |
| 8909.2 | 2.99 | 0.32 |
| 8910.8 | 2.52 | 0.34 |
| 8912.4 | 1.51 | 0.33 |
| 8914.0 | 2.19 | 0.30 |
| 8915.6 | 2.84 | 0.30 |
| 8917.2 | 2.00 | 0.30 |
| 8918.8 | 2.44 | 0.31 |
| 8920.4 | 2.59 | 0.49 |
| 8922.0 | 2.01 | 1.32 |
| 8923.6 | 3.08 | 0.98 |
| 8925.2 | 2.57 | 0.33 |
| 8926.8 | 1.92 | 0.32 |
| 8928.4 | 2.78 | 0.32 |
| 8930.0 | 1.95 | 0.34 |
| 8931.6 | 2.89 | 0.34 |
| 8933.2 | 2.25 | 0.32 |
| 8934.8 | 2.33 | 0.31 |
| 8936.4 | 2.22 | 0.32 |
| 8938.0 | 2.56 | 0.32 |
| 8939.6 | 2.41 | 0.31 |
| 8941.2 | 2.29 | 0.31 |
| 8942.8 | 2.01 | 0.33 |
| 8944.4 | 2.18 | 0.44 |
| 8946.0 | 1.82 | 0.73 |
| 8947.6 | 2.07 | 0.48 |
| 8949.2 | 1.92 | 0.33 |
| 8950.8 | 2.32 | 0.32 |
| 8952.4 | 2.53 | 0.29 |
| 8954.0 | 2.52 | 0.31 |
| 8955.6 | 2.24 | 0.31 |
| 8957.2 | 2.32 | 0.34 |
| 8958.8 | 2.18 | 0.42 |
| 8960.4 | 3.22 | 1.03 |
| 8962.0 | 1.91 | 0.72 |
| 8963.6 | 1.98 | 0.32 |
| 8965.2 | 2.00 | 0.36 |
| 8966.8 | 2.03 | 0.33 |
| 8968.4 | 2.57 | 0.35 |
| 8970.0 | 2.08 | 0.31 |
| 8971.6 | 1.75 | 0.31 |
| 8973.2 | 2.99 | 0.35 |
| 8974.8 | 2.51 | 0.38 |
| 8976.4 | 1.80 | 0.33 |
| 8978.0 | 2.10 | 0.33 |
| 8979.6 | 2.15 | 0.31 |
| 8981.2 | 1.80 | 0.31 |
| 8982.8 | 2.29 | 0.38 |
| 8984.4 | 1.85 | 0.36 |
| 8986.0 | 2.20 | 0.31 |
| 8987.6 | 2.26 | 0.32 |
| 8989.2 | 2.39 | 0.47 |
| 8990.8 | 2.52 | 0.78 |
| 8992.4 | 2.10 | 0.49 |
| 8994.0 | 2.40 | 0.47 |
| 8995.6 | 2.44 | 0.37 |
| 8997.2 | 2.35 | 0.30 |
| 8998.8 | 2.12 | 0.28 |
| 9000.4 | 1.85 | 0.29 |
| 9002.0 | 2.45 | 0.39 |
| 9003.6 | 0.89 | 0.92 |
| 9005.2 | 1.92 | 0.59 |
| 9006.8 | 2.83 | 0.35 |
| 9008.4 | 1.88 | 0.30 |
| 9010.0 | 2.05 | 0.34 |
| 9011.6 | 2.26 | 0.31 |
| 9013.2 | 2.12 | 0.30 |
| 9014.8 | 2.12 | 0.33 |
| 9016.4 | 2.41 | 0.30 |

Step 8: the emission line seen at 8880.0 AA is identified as [N II]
